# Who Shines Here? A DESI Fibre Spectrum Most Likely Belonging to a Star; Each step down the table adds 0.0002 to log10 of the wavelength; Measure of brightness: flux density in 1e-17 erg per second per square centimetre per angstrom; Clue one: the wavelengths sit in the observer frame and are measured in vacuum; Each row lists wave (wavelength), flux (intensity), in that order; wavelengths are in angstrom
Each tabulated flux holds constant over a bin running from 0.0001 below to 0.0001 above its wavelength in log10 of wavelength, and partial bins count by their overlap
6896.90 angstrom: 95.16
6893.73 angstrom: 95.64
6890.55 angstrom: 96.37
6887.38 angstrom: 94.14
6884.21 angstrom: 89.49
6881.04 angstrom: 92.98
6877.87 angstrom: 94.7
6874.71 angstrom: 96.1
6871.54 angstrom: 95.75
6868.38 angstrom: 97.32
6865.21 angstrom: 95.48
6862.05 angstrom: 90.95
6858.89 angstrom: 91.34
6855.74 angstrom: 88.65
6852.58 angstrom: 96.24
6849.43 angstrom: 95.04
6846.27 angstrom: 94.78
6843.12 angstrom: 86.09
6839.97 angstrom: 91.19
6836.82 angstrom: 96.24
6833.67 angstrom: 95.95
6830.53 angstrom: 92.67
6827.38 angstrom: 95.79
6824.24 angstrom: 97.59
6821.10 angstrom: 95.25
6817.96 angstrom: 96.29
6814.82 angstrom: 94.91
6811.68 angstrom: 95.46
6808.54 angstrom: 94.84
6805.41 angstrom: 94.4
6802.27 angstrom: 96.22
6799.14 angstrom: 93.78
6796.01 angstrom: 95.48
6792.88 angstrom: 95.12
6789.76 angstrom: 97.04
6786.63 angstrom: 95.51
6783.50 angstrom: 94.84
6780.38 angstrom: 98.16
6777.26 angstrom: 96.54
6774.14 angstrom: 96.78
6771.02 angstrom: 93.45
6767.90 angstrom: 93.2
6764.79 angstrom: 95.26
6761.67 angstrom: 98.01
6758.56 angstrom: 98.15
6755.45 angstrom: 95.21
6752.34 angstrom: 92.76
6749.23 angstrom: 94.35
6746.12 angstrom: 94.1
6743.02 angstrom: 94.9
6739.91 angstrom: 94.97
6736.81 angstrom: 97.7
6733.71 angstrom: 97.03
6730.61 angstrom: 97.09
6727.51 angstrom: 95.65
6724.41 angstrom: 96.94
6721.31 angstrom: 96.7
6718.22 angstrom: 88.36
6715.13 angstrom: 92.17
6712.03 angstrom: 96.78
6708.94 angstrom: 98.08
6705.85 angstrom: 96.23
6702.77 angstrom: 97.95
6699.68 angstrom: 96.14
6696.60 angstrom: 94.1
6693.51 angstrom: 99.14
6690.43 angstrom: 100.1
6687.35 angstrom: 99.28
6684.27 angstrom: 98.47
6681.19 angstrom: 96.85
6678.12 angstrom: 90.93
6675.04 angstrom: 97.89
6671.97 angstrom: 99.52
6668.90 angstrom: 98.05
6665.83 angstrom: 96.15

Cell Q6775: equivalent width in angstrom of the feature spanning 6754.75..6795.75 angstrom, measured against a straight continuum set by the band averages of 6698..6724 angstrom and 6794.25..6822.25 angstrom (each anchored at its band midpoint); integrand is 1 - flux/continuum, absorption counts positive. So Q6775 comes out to -0.31 angstrom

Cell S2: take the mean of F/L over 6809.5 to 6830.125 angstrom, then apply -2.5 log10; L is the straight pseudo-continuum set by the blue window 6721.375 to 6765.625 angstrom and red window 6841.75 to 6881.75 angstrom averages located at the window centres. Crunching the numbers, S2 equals -0.01 mag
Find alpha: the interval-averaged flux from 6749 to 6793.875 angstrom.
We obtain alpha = 95.7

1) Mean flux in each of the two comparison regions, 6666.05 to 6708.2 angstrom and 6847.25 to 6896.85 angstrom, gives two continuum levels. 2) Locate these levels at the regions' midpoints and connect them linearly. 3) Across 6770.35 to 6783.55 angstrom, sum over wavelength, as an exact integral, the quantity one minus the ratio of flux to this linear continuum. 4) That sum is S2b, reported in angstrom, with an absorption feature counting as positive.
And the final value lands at -0.1 angstrom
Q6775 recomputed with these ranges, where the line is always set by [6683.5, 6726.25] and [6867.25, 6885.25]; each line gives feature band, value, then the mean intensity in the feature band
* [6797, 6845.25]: 0.3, 94.5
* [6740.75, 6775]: 0.3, 95.1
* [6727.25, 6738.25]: -0.1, 97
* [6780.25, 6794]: -0.1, 96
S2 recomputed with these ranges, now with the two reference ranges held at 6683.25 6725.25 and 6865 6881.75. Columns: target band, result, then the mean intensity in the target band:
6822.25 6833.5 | 0.00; 95.5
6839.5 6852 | 0.04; 92.2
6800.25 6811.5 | 0.01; 95.1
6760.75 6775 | 0.01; 95.1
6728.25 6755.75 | 0.01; 95.4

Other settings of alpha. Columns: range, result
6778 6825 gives 95.6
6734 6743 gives 96.2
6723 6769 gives 95.7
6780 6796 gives 95.9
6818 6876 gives 94.1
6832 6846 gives 92.6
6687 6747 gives 96.1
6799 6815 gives 95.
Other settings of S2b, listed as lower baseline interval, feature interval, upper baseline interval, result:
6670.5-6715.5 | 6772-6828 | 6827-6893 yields -0.5 angstrom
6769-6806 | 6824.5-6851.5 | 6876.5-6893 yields 0.2 angstrom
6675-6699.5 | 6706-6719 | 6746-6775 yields 0.3 angstrom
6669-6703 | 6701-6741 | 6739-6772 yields 0.1 angstrom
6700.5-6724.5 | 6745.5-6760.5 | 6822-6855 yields 0.0 angstrom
